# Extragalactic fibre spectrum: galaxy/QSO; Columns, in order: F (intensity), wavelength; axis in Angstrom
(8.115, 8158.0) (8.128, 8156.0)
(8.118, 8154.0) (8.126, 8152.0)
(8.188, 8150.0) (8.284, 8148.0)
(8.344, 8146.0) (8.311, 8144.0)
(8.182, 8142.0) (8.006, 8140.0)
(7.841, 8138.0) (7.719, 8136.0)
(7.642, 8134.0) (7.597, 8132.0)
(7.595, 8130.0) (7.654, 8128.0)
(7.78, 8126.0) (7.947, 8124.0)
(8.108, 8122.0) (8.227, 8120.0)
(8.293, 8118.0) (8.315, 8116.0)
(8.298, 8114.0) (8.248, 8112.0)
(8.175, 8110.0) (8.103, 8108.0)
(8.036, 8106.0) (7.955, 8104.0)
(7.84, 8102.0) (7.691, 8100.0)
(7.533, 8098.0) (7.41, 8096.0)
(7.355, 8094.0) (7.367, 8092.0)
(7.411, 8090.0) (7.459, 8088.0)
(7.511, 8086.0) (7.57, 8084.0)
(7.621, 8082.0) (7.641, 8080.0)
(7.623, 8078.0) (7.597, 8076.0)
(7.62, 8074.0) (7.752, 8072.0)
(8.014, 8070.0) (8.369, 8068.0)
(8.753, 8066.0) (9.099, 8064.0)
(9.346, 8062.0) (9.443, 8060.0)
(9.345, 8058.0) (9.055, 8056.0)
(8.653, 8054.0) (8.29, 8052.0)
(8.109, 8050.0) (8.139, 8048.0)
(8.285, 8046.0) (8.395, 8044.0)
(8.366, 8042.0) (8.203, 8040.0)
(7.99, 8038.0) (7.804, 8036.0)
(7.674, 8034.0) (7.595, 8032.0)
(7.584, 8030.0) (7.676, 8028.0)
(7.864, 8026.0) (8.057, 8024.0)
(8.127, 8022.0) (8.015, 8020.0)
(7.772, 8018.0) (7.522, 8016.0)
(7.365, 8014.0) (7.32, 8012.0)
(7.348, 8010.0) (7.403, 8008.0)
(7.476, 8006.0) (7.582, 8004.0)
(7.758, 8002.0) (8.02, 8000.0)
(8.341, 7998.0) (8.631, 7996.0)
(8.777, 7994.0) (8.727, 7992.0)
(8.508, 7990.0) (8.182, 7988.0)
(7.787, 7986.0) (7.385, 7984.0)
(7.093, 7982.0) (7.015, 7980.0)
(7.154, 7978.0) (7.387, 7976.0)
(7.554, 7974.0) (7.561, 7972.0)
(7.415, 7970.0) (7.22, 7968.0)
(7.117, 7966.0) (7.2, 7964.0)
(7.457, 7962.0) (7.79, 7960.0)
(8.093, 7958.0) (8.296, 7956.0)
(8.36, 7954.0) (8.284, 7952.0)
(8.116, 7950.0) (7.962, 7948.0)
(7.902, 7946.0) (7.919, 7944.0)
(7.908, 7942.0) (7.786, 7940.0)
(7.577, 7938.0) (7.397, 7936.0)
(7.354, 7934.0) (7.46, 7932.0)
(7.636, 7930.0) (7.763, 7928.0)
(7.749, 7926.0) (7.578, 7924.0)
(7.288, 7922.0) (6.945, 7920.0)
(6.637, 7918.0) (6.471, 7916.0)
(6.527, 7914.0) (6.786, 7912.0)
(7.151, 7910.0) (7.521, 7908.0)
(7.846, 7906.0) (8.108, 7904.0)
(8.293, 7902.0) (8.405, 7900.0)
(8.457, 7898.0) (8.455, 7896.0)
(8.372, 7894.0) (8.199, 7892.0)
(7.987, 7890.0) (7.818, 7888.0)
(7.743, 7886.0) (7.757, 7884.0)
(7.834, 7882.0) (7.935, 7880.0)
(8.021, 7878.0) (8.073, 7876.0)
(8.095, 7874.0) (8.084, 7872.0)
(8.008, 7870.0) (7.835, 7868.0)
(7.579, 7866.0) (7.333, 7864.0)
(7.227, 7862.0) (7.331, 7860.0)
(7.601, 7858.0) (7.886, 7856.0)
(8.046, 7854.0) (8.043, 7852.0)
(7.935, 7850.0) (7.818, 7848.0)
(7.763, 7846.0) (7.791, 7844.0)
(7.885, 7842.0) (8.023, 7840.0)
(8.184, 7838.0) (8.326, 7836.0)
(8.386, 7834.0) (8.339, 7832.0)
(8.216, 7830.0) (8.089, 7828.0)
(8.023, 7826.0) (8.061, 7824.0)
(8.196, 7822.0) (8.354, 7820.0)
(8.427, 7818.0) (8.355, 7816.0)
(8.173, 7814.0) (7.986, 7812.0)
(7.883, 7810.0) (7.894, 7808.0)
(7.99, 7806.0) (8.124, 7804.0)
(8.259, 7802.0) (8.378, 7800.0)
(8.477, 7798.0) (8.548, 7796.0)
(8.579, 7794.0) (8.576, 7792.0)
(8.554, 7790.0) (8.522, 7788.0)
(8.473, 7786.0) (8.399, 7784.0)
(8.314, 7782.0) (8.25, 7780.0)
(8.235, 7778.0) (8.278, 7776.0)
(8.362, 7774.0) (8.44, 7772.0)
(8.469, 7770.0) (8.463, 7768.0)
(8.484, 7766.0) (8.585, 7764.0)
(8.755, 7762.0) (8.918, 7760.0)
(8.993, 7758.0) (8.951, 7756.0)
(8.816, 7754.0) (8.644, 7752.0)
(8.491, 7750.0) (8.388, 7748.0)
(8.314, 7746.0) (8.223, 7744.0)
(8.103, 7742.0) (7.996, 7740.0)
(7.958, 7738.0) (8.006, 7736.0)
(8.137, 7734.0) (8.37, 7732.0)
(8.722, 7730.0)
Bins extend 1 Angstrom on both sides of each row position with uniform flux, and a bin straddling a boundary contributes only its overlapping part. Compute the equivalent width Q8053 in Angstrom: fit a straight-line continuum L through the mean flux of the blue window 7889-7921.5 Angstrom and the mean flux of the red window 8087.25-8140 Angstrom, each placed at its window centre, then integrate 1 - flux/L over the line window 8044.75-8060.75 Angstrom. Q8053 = -1.8 Angstrom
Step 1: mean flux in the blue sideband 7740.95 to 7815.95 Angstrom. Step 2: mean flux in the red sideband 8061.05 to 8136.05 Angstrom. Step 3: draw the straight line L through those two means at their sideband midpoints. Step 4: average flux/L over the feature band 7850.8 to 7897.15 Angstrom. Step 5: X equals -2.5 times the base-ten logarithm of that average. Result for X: 0.05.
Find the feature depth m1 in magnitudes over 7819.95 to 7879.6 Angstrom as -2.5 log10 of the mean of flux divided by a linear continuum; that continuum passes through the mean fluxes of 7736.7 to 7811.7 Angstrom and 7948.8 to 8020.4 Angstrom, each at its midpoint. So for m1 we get 0.03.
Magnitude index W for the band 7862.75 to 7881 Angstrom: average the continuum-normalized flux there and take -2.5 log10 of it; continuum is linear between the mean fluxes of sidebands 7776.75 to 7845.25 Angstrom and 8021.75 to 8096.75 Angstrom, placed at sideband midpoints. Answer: 0.04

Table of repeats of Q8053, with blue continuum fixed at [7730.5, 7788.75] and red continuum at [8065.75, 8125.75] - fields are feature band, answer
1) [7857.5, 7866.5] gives 0.9 Angstrom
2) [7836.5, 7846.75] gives 0.4 Angstrom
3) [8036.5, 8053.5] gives -0.6 Angstrom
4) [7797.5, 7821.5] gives 0.4 Angstrom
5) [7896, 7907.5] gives 0.0 Angstrom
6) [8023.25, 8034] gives 0.3 Angstrom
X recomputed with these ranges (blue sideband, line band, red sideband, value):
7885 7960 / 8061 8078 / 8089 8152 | -0.05 mag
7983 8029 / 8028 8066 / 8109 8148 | -0.06 mag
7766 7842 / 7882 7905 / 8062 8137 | 0.00 mag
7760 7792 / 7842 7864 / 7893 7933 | 0.03 mag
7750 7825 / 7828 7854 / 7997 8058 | 0.03 mag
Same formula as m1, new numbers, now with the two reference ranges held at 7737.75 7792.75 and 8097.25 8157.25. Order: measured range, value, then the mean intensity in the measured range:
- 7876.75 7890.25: 0.06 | 7.87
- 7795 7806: 0.01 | 8.32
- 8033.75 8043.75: 0.01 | 8.06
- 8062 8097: 0.03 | 7.82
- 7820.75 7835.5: 0.03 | 8.19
